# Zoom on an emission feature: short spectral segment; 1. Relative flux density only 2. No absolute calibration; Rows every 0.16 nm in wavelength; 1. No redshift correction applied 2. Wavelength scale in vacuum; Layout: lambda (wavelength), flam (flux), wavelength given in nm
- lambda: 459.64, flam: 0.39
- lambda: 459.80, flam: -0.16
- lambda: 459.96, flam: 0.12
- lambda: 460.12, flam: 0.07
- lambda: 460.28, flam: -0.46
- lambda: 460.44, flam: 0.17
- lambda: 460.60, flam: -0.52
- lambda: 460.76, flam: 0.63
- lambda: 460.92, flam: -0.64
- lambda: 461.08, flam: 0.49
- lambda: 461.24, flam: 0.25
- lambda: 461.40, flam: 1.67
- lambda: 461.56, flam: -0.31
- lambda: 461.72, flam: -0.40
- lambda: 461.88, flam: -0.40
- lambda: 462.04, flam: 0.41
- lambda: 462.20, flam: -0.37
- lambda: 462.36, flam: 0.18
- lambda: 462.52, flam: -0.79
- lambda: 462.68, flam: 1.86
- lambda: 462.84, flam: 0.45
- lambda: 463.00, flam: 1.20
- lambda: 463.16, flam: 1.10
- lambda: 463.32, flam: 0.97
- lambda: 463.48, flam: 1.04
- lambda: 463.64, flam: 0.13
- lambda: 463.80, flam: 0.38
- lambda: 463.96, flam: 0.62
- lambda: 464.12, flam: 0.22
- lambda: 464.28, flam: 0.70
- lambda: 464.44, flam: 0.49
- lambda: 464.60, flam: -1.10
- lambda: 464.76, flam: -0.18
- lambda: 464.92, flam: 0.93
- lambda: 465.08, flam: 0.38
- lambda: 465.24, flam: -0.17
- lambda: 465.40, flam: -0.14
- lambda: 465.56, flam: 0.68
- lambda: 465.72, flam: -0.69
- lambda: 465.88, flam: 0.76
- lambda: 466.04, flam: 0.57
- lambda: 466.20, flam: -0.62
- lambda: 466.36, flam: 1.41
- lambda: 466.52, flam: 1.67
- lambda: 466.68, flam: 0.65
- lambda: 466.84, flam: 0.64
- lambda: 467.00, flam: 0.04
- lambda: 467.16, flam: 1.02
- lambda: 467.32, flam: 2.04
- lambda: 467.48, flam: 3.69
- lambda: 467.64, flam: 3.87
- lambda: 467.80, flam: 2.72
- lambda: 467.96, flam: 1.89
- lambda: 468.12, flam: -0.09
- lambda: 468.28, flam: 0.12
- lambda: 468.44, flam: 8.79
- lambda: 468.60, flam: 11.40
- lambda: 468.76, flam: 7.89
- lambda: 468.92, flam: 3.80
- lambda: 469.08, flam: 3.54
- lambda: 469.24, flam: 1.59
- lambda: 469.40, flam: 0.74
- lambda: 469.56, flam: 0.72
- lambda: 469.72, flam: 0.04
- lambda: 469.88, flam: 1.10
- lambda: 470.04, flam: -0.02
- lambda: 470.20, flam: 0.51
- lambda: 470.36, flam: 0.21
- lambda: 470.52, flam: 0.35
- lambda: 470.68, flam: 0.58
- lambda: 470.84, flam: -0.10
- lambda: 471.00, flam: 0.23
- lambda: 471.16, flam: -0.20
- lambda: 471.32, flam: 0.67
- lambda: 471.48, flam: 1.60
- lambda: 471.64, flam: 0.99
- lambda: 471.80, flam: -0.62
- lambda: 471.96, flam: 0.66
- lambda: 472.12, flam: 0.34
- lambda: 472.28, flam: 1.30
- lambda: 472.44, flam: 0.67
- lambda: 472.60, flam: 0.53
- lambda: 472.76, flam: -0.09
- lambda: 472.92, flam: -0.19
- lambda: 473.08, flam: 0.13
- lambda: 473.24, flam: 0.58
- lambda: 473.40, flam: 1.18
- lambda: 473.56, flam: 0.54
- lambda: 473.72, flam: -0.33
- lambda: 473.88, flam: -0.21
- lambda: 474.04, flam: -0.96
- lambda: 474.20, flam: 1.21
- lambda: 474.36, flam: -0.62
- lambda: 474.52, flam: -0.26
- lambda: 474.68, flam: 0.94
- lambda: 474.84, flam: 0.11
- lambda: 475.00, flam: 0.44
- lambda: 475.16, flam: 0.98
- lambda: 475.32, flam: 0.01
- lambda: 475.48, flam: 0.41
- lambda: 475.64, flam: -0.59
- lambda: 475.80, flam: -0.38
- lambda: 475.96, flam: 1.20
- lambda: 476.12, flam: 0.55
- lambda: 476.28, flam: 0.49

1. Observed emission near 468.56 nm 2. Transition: Lyman alpha 1216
